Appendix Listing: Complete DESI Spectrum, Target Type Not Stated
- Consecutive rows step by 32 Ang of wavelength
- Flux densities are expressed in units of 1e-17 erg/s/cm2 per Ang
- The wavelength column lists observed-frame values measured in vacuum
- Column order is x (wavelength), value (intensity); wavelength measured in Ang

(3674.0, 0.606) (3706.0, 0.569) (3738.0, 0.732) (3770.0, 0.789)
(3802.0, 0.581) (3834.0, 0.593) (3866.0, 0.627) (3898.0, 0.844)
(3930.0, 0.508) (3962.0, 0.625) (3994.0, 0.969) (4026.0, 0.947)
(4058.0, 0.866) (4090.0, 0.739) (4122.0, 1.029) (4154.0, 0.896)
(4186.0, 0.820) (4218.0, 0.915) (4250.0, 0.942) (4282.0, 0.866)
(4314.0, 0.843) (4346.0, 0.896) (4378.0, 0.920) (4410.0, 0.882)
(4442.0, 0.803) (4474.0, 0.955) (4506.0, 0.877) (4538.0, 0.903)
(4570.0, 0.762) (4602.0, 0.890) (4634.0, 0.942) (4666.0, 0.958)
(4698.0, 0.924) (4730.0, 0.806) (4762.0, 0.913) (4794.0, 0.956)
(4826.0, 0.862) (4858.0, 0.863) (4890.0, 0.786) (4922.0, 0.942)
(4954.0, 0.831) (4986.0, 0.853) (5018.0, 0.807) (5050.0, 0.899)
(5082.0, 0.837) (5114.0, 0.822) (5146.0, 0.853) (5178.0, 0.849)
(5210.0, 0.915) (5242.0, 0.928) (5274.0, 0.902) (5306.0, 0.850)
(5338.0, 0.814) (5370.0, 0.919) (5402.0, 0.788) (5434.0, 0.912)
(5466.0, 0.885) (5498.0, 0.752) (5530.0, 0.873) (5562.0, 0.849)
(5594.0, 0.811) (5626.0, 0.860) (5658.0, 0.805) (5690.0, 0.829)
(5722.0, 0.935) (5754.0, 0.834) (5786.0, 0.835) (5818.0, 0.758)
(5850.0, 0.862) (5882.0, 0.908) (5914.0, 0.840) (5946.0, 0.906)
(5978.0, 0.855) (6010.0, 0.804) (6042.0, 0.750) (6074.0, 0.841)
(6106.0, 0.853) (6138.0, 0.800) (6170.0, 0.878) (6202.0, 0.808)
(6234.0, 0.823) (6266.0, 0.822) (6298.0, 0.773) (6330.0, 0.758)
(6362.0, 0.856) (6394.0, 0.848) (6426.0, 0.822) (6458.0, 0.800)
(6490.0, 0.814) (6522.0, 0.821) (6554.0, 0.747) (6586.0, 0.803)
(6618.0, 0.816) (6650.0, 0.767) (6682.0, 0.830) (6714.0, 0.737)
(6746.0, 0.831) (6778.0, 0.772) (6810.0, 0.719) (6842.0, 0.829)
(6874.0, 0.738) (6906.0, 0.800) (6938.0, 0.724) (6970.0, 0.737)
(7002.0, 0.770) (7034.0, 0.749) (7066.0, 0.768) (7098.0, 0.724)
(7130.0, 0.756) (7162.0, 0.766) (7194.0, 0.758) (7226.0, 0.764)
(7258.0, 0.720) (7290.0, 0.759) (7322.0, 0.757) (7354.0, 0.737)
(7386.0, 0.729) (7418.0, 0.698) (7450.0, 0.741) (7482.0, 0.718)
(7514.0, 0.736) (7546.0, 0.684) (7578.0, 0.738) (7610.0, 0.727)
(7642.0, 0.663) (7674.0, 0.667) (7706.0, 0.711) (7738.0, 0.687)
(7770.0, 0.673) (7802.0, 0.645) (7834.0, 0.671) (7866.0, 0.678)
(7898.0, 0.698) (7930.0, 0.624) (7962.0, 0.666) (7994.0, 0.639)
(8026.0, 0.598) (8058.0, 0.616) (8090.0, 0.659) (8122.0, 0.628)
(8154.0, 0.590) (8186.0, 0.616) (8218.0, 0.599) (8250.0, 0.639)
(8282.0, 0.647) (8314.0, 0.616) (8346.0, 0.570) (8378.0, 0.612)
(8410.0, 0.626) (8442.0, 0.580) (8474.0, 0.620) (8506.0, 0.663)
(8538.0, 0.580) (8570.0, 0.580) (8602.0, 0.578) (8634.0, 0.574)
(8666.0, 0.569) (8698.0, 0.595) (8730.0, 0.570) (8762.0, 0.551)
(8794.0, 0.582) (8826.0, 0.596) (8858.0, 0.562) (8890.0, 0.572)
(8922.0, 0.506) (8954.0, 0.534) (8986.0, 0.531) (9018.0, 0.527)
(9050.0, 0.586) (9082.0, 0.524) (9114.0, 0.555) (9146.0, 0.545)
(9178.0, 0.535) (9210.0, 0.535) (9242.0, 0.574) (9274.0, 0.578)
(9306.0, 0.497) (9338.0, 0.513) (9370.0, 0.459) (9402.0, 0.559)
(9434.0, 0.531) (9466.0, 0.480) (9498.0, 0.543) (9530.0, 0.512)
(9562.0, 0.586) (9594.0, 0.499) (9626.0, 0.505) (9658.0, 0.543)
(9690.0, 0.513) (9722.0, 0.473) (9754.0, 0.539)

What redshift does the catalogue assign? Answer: 0.000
